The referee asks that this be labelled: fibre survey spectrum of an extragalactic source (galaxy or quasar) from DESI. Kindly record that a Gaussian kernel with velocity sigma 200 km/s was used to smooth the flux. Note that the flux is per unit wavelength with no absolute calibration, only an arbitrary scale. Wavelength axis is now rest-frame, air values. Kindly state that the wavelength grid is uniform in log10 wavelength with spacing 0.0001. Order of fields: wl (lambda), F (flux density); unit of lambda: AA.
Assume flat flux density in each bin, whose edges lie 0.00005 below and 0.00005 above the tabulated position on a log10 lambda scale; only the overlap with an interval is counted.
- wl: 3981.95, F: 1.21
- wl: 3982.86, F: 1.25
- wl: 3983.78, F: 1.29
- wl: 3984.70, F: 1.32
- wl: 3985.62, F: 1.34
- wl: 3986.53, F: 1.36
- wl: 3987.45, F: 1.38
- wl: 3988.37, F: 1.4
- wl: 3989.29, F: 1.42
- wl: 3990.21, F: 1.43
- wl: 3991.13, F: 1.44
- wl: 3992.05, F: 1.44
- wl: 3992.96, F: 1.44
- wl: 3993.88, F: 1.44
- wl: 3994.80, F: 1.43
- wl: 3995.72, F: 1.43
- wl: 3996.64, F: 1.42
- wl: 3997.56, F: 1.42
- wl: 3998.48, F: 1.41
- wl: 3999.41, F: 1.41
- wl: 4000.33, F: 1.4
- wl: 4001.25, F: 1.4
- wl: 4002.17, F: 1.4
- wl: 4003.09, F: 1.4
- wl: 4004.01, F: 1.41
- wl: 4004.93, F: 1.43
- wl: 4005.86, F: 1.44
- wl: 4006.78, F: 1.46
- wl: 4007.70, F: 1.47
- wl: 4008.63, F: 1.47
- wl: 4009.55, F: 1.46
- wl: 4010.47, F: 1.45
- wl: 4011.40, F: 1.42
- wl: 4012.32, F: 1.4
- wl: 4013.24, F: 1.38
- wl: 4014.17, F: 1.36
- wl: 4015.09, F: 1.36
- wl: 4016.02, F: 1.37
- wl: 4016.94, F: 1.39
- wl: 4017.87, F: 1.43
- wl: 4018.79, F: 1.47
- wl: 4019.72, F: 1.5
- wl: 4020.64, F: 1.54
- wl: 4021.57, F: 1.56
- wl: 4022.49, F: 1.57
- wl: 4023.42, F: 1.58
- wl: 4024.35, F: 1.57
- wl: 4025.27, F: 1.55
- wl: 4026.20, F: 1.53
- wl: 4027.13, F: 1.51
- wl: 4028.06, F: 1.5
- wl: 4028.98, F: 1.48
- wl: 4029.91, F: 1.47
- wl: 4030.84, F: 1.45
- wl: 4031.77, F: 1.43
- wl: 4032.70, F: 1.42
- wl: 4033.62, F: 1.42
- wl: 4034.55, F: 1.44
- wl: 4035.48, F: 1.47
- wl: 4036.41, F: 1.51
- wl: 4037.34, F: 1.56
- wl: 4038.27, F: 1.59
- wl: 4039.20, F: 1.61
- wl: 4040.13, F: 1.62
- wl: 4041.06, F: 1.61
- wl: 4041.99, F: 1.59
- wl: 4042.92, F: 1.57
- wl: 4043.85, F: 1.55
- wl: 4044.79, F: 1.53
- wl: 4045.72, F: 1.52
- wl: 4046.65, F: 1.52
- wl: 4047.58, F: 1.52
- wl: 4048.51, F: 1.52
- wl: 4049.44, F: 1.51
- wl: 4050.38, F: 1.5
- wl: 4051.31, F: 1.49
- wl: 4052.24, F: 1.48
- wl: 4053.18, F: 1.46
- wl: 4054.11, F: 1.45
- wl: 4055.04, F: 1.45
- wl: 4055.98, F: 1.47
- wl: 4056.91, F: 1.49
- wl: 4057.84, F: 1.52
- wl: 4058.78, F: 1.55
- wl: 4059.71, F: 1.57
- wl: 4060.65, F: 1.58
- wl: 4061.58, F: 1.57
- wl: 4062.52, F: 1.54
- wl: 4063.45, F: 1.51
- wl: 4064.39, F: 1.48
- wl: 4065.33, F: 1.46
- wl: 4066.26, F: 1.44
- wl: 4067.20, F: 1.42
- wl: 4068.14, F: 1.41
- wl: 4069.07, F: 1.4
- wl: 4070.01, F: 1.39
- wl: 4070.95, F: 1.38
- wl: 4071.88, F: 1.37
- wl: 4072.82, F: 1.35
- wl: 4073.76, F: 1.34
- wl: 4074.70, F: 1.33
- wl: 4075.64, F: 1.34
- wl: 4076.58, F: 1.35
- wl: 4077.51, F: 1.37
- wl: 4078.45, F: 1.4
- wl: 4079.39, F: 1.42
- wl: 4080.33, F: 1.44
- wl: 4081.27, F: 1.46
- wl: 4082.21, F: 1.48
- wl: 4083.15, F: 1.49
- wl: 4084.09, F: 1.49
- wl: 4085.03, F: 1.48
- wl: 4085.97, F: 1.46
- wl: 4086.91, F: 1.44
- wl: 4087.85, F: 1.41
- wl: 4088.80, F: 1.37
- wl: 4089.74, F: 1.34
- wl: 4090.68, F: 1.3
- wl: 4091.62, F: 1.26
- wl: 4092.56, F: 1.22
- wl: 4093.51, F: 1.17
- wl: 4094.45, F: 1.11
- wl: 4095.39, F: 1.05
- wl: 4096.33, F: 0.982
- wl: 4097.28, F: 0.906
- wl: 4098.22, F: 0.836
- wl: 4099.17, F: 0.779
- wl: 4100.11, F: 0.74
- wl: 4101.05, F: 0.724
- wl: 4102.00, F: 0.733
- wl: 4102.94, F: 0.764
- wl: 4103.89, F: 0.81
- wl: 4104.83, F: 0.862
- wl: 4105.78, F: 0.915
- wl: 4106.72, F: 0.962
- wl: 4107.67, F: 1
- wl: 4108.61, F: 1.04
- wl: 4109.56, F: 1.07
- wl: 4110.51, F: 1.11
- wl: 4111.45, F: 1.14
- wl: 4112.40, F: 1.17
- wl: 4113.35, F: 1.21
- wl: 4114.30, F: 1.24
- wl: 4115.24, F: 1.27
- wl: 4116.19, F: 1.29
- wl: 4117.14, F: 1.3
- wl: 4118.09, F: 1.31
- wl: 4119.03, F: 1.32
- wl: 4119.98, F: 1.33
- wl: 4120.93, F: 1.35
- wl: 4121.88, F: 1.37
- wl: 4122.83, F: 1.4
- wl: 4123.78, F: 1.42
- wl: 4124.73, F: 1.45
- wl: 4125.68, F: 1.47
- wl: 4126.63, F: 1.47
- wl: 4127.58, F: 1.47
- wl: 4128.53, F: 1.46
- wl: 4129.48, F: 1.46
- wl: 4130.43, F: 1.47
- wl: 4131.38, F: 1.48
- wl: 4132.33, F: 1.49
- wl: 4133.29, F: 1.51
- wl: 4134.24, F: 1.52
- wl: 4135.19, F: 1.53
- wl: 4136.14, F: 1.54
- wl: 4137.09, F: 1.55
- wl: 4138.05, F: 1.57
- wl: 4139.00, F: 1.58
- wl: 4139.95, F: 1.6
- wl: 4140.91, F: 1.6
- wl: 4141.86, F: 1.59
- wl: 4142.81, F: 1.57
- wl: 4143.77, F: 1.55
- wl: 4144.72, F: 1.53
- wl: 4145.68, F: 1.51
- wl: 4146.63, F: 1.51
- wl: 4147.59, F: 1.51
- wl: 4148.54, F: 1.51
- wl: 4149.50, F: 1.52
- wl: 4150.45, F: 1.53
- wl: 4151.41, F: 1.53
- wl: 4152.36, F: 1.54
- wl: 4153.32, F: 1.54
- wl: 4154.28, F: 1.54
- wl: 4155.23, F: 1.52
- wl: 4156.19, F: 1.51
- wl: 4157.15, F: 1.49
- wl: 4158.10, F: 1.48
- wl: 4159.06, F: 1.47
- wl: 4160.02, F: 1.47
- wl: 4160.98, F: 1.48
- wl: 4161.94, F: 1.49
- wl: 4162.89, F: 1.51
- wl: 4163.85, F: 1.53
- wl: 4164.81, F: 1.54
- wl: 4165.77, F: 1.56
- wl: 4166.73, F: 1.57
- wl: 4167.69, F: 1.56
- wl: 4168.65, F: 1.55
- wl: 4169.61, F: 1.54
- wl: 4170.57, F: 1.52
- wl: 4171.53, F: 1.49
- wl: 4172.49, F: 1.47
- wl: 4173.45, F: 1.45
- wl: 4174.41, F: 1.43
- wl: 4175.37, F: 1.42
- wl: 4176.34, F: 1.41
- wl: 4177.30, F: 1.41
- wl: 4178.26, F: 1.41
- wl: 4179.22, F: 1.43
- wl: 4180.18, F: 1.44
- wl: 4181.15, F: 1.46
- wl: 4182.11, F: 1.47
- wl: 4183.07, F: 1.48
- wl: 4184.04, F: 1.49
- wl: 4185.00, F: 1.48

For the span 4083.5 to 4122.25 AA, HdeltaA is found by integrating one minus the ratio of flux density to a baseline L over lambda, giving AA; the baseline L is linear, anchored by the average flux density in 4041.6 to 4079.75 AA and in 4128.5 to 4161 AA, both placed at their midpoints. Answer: 9.2 AA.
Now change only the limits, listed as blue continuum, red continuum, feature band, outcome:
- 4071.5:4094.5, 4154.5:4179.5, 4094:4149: 5.9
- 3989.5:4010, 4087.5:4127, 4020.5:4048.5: -4.0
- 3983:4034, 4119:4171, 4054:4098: 2.6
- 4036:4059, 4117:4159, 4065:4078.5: 1.2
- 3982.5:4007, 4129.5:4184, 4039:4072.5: -1.4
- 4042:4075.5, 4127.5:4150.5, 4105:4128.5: 4.1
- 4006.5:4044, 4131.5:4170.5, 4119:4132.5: 0.8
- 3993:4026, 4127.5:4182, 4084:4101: 3.6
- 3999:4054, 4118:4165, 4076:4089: 0.5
